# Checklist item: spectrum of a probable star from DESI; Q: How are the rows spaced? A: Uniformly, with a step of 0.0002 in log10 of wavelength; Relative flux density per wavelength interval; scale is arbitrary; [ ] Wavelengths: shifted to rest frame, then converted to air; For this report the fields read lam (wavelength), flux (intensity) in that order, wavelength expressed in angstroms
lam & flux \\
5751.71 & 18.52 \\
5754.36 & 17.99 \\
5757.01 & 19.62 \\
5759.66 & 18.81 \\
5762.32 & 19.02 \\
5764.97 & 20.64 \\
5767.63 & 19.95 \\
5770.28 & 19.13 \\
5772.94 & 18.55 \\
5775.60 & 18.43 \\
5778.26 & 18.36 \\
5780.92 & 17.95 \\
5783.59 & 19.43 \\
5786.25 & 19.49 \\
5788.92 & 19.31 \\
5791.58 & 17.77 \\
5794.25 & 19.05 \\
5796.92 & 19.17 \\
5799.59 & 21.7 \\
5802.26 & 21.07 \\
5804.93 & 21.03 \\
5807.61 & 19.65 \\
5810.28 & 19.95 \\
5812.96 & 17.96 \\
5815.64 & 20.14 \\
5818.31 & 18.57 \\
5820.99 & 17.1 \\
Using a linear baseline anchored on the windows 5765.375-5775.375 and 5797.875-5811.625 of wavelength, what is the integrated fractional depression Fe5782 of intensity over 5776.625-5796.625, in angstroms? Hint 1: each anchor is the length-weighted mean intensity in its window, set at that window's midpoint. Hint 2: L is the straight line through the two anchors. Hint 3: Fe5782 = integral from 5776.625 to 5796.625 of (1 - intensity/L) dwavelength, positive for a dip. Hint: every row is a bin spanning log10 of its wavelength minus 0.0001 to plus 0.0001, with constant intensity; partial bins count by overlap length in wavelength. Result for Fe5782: 1.1 angstroms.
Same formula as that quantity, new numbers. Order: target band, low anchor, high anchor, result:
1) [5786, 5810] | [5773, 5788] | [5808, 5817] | -0.9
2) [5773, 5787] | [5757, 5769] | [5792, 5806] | 0.9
